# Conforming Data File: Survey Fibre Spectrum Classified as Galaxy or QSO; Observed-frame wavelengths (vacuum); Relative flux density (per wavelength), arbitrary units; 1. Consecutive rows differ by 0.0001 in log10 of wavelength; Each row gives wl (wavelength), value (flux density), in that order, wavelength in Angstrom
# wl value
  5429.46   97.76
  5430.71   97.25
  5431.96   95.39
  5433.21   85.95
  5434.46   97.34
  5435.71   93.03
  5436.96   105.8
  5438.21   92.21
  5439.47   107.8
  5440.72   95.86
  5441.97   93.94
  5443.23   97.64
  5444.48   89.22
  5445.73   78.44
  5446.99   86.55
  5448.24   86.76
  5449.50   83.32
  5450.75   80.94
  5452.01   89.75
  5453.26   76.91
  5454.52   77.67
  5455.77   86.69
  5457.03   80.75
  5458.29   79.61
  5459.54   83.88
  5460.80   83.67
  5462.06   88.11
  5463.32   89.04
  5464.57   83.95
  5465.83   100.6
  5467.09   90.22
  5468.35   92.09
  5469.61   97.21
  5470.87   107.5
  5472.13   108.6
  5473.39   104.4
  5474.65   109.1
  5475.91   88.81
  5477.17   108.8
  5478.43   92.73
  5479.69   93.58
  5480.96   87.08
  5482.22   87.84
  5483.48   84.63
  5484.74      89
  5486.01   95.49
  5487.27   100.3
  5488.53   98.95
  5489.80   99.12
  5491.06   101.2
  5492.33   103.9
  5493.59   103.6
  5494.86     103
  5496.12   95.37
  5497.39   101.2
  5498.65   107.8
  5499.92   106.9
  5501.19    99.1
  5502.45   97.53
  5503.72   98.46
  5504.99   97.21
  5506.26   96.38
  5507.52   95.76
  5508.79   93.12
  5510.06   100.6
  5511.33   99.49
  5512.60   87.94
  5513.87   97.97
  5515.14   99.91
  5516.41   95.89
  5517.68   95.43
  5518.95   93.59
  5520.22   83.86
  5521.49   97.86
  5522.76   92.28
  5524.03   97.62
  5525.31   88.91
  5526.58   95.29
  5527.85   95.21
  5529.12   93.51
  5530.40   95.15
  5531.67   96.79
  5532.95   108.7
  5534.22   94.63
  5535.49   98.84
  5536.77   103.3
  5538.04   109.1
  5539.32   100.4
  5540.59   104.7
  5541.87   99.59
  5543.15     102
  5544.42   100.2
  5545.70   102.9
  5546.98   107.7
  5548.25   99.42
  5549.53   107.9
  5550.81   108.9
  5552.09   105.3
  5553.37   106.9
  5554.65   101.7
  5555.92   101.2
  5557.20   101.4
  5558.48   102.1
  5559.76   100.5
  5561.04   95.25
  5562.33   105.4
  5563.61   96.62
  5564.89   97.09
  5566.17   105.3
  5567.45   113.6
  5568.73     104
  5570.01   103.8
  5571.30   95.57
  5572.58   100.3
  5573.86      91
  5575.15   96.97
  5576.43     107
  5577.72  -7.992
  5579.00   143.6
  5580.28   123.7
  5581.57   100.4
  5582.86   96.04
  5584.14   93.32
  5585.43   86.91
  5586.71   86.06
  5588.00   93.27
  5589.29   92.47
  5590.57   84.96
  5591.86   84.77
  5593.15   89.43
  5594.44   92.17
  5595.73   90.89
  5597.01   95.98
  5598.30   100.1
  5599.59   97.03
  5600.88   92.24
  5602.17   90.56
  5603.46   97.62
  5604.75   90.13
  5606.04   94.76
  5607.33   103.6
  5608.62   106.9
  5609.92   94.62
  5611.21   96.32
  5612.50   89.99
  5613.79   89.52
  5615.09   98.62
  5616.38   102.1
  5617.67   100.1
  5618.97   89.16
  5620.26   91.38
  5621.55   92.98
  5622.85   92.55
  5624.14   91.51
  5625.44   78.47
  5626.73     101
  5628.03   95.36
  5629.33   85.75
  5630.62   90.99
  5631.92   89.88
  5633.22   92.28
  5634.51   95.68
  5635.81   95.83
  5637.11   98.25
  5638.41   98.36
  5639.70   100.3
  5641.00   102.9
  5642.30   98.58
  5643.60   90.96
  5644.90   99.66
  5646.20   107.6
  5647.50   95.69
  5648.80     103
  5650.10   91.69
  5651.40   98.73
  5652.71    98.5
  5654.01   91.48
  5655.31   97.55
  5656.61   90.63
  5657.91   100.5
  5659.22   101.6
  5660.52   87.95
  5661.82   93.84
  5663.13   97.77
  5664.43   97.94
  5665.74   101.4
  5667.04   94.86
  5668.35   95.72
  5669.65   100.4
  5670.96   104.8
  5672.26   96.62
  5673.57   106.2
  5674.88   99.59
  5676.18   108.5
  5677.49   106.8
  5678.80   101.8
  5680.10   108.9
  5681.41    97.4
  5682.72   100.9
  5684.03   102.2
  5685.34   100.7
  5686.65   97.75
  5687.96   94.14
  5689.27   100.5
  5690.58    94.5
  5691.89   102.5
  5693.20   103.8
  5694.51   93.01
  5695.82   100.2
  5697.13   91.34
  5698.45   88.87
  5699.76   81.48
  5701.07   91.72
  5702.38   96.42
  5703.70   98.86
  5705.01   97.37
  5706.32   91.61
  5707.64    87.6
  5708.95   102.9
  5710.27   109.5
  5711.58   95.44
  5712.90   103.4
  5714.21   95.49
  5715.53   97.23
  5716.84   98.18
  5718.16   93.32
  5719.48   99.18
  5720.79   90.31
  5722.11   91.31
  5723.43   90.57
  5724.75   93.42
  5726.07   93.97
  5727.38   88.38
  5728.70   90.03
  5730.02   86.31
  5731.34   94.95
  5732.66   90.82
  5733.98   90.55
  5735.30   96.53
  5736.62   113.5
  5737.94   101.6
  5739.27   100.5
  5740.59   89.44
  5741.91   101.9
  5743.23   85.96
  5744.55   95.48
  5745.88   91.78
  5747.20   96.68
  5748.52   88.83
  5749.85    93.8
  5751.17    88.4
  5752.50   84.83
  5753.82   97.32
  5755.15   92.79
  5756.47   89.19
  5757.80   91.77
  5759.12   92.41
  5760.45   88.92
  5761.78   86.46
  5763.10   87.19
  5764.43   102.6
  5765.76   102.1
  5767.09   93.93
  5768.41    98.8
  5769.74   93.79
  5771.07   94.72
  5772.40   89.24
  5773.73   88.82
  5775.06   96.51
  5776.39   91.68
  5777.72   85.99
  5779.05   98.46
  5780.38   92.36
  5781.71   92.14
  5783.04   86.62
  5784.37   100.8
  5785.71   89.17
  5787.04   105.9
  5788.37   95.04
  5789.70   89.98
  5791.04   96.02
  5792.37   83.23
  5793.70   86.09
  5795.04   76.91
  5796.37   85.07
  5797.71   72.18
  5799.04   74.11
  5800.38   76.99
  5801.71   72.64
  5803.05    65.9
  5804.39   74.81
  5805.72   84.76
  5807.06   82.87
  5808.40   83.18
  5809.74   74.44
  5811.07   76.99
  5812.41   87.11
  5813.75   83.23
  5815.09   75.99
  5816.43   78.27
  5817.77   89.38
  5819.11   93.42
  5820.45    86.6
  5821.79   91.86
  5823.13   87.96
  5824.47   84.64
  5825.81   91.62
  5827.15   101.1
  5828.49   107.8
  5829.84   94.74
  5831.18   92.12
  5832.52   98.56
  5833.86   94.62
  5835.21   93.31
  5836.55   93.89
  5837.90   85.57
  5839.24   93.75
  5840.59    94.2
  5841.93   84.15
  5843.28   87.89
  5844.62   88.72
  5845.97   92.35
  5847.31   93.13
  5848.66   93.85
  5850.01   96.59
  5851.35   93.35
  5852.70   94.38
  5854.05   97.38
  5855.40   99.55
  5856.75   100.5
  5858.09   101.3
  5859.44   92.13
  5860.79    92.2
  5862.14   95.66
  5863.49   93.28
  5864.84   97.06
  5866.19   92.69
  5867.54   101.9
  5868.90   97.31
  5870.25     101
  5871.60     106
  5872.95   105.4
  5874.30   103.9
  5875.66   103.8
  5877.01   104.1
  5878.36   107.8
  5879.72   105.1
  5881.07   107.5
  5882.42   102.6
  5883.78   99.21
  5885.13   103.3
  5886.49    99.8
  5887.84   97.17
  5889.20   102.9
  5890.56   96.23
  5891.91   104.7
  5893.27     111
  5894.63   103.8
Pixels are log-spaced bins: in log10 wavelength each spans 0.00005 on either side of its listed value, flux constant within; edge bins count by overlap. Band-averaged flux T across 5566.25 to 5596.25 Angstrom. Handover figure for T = 94.2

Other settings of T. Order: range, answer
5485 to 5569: 99.7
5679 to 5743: 96.2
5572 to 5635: 93.3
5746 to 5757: 91.6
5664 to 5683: 102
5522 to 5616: 97.6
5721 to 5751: 93.8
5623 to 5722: 97.1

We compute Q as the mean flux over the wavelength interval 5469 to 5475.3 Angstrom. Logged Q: 105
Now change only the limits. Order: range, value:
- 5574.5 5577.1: 101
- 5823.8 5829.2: 96.2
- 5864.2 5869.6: 97.2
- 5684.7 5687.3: 99.2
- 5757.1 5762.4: 89.8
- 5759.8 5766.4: 93.4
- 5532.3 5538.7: 103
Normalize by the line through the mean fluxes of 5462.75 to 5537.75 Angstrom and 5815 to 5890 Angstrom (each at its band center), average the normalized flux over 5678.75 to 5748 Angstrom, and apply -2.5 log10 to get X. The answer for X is 0.00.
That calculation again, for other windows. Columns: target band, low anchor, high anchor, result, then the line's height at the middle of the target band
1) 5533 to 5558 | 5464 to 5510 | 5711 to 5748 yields -0.07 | 97.1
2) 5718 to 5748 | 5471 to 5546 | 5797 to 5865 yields -0.03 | 91.6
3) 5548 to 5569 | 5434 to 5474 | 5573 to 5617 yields -0.11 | 93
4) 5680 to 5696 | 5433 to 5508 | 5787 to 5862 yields -0.10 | 90.7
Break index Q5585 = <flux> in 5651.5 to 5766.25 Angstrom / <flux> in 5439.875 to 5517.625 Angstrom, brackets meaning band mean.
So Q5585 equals 1.0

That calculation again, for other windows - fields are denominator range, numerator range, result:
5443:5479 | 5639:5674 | 1.08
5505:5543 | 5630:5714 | 1.01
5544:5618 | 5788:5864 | 0.91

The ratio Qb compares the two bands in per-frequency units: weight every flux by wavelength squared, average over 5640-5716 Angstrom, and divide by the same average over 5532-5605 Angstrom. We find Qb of 1.0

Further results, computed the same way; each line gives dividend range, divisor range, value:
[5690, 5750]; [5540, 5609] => 1.02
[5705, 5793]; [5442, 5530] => 1.10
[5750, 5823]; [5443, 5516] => 1.04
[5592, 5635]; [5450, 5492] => 1.07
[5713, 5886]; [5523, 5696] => 1.01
